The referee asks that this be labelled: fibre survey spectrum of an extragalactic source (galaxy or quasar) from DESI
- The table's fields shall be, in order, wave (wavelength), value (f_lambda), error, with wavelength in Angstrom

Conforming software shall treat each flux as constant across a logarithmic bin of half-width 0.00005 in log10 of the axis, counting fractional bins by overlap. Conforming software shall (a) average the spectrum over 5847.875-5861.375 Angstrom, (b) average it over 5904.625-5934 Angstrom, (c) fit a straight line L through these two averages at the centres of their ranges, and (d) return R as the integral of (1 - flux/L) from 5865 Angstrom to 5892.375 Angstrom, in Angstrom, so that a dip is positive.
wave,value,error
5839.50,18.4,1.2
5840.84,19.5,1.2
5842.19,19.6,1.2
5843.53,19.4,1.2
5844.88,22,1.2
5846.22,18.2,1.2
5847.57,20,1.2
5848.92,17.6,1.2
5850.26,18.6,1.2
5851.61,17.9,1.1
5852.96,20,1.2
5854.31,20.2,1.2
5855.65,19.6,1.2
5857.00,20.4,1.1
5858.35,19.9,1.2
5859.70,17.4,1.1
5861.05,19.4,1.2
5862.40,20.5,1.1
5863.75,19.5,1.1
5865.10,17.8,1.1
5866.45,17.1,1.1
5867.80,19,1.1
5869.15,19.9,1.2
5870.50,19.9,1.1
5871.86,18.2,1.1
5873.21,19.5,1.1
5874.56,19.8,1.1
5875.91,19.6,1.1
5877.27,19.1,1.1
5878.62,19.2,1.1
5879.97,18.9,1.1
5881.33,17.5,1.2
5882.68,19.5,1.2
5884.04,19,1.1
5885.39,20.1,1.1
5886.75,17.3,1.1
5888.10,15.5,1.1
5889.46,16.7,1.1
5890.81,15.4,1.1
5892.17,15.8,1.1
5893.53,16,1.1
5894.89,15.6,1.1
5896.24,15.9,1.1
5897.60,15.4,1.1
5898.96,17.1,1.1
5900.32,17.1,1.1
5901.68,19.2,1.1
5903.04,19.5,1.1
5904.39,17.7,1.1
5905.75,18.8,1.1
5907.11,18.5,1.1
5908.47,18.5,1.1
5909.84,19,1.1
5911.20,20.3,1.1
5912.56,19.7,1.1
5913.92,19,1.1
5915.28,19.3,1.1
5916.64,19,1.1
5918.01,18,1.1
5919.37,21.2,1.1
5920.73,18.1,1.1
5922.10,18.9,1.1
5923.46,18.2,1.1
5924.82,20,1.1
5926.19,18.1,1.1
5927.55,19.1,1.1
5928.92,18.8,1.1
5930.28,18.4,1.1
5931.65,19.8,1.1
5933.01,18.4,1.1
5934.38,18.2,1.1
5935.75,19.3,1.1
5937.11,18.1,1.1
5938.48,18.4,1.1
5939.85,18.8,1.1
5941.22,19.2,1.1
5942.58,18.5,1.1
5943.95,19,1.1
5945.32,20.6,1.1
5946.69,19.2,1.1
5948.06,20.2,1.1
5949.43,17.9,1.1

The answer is 1.0 Angstrom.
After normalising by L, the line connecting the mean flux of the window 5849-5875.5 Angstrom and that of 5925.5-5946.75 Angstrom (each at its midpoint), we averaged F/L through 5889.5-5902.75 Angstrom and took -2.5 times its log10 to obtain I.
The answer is 0.15 mag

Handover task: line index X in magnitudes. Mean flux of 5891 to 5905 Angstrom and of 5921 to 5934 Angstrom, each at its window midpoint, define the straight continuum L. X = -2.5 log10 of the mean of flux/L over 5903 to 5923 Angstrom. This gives -0.07 mag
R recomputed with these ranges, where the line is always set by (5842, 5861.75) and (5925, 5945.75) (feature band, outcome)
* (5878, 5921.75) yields 2.3 Angstrom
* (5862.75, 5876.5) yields 0.1 Angstrom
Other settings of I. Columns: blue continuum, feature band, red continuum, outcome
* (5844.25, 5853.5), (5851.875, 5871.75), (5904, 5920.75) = -0.007 mag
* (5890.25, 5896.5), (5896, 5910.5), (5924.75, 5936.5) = -0.086 mag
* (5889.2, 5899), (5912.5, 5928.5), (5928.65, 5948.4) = -0.077 mag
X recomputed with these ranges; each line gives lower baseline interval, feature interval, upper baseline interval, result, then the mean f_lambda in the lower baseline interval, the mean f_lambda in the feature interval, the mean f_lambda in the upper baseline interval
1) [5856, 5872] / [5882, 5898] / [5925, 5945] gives 0.13 mag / 19.1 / 16.9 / 18.8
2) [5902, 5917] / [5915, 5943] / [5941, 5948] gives 0.02 mag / 19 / 18.8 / 19.4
